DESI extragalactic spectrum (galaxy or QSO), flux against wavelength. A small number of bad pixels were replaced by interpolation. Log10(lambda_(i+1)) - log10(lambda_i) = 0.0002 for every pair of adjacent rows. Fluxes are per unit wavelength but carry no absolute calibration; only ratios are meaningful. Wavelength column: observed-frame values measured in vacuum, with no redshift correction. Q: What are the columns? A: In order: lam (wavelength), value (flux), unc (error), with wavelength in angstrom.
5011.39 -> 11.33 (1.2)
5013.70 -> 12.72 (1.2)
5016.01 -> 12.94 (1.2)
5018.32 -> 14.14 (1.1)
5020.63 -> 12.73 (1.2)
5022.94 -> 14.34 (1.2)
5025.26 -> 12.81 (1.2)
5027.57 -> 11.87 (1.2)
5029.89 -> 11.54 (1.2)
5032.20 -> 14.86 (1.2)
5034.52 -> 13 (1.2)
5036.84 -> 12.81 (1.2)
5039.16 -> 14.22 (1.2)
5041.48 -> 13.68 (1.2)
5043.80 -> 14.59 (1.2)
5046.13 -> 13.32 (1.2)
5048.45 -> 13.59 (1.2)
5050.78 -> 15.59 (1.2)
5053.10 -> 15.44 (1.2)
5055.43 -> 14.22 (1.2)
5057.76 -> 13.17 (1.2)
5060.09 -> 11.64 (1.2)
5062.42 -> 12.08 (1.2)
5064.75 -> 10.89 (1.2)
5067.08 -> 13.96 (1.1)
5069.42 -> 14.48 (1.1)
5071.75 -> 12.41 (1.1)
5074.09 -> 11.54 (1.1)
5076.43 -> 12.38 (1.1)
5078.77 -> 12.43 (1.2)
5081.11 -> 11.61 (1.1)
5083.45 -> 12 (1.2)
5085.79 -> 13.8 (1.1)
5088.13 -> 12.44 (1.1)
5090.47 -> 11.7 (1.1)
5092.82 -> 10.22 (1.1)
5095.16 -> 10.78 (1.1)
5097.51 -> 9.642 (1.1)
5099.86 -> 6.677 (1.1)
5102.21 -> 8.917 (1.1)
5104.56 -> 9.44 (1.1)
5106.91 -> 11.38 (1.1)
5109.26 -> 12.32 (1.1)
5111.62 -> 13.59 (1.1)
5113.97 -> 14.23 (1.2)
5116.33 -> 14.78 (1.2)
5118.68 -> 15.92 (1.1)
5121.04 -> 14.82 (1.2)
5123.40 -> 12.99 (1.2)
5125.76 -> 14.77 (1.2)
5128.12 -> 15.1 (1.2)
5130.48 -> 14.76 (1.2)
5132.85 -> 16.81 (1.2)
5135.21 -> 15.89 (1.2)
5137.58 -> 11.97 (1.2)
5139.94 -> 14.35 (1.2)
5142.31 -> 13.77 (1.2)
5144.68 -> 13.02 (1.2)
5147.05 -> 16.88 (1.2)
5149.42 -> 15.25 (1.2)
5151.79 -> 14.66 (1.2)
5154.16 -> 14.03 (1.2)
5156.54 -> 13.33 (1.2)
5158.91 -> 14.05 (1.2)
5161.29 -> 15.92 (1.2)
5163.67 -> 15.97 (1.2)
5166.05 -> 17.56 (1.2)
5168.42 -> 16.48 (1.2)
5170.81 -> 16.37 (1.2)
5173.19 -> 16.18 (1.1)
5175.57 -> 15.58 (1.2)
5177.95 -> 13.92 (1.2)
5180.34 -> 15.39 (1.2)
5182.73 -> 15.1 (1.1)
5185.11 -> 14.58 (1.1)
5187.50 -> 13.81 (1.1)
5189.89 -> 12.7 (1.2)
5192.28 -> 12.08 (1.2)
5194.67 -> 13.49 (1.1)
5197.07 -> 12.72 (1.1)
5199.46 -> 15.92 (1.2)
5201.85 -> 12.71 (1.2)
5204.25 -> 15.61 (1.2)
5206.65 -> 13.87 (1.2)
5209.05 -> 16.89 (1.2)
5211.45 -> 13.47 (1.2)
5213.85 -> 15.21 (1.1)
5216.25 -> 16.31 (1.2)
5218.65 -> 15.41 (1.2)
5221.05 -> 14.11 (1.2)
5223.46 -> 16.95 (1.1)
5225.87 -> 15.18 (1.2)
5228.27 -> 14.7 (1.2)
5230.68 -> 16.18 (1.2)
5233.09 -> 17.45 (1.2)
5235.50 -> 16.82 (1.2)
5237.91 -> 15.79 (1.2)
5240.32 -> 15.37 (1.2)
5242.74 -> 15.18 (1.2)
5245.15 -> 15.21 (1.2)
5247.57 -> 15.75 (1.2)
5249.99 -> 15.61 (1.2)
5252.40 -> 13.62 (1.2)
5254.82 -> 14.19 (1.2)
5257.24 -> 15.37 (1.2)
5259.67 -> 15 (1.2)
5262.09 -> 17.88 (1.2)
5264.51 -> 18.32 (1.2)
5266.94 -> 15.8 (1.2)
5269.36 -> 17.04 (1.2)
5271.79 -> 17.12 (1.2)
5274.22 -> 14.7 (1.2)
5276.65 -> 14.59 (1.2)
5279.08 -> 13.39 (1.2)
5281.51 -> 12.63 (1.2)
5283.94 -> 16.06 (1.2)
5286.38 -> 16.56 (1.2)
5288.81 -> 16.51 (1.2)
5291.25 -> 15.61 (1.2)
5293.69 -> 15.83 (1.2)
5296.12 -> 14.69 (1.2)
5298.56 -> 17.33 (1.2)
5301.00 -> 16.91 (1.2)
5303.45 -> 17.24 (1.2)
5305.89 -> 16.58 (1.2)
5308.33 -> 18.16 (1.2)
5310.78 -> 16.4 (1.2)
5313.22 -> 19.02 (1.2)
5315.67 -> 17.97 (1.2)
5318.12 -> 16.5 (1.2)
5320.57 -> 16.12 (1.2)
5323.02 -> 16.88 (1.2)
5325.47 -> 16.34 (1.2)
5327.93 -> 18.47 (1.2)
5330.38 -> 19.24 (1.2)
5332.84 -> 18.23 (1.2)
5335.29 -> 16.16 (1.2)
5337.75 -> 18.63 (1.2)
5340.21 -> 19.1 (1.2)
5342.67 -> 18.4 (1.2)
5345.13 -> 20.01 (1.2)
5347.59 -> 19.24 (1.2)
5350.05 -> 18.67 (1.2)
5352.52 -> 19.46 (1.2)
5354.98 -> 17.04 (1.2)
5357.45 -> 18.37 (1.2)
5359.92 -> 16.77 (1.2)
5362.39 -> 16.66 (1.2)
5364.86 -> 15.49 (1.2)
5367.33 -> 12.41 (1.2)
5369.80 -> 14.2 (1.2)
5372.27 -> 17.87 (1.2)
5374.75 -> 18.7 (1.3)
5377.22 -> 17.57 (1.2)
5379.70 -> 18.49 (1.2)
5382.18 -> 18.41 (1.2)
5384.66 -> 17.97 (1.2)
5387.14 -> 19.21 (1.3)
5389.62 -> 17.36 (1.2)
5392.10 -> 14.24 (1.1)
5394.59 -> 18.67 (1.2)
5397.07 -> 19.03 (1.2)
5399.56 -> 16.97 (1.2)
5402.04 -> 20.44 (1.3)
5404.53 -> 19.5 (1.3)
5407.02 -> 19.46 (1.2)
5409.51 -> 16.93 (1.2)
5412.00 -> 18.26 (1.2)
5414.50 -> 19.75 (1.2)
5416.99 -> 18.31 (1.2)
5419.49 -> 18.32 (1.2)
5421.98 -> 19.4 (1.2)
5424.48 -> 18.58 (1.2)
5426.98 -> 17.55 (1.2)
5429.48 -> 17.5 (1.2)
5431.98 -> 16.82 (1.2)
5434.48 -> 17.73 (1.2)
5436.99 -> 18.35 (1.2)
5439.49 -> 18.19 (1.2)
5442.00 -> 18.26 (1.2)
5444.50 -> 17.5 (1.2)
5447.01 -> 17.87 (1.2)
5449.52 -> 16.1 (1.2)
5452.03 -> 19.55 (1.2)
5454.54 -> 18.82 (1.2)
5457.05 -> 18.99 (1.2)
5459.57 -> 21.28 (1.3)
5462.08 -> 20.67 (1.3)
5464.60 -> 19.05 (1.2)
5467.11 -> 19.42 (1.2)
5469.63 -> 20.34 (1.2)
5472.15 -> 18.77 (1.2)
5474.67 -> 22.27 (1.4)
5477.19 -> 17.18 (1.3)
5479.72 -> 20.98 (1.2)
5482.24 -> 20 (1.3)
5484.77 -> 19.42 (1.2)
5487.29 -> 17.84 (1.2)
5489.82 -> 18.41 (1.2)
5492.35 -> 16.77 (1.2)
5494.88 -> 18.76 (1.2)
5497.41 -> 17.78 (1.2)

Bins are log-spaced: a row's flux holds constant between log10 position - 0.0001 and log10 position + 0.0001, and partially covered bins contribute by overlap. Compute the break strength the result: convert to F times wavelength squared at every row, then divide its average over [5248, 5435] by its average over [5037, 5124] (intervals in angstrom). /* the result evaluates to 1.51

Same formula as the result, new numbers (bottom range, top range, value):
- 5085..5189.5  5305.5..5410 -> 1.39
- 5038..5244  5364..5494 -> 1.46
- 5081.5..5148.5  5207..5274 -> 1.27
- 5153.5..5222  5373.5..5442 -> 1.34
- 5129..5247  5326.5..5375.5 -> 1.25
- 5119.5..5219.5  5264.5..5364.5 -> 1.22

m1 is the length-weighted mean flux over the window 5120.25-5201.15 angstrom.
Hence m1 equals 14.7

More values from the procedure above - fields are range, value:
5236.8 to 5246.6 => 15.4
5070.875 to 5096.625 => 11.9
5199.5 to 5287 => 15.4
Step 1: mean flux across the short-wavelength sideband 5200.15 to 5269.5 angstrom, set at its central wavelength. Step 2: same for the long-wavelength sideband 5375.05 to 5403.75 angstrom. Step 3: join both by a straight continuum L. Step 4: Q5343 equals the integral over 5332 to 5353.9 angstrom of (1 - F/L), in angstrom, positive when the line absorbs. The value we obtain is -1.69 angstrom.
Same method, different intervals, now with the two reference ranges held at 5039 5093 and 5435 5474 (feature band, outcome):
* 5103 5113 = 1.5 angstrom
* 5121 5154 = -1.3 angstrom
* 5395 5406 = -0.5 angstrom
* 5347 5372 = 0.9 angstrom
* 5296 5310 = -0.3 angstrom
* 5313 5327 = -0.1 angstrom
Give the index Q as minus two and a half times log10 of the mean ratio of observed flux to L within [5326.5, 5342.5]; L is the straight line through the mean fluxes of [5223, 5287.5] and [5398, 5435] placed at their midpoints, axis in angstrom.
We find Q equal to -0.08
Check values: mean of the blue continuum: 15.6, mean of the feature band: 18.3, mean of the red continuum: 18.4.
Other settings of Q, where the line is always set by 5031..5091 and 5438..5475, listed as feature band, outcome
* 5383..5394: 0.04 mag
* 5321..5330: -0.01 mag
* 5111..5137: -0.06 mag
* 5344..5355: -0.10 mag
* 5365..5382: 0.08 mag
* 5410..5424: -0.01 mag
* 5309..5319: -0.04 mag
